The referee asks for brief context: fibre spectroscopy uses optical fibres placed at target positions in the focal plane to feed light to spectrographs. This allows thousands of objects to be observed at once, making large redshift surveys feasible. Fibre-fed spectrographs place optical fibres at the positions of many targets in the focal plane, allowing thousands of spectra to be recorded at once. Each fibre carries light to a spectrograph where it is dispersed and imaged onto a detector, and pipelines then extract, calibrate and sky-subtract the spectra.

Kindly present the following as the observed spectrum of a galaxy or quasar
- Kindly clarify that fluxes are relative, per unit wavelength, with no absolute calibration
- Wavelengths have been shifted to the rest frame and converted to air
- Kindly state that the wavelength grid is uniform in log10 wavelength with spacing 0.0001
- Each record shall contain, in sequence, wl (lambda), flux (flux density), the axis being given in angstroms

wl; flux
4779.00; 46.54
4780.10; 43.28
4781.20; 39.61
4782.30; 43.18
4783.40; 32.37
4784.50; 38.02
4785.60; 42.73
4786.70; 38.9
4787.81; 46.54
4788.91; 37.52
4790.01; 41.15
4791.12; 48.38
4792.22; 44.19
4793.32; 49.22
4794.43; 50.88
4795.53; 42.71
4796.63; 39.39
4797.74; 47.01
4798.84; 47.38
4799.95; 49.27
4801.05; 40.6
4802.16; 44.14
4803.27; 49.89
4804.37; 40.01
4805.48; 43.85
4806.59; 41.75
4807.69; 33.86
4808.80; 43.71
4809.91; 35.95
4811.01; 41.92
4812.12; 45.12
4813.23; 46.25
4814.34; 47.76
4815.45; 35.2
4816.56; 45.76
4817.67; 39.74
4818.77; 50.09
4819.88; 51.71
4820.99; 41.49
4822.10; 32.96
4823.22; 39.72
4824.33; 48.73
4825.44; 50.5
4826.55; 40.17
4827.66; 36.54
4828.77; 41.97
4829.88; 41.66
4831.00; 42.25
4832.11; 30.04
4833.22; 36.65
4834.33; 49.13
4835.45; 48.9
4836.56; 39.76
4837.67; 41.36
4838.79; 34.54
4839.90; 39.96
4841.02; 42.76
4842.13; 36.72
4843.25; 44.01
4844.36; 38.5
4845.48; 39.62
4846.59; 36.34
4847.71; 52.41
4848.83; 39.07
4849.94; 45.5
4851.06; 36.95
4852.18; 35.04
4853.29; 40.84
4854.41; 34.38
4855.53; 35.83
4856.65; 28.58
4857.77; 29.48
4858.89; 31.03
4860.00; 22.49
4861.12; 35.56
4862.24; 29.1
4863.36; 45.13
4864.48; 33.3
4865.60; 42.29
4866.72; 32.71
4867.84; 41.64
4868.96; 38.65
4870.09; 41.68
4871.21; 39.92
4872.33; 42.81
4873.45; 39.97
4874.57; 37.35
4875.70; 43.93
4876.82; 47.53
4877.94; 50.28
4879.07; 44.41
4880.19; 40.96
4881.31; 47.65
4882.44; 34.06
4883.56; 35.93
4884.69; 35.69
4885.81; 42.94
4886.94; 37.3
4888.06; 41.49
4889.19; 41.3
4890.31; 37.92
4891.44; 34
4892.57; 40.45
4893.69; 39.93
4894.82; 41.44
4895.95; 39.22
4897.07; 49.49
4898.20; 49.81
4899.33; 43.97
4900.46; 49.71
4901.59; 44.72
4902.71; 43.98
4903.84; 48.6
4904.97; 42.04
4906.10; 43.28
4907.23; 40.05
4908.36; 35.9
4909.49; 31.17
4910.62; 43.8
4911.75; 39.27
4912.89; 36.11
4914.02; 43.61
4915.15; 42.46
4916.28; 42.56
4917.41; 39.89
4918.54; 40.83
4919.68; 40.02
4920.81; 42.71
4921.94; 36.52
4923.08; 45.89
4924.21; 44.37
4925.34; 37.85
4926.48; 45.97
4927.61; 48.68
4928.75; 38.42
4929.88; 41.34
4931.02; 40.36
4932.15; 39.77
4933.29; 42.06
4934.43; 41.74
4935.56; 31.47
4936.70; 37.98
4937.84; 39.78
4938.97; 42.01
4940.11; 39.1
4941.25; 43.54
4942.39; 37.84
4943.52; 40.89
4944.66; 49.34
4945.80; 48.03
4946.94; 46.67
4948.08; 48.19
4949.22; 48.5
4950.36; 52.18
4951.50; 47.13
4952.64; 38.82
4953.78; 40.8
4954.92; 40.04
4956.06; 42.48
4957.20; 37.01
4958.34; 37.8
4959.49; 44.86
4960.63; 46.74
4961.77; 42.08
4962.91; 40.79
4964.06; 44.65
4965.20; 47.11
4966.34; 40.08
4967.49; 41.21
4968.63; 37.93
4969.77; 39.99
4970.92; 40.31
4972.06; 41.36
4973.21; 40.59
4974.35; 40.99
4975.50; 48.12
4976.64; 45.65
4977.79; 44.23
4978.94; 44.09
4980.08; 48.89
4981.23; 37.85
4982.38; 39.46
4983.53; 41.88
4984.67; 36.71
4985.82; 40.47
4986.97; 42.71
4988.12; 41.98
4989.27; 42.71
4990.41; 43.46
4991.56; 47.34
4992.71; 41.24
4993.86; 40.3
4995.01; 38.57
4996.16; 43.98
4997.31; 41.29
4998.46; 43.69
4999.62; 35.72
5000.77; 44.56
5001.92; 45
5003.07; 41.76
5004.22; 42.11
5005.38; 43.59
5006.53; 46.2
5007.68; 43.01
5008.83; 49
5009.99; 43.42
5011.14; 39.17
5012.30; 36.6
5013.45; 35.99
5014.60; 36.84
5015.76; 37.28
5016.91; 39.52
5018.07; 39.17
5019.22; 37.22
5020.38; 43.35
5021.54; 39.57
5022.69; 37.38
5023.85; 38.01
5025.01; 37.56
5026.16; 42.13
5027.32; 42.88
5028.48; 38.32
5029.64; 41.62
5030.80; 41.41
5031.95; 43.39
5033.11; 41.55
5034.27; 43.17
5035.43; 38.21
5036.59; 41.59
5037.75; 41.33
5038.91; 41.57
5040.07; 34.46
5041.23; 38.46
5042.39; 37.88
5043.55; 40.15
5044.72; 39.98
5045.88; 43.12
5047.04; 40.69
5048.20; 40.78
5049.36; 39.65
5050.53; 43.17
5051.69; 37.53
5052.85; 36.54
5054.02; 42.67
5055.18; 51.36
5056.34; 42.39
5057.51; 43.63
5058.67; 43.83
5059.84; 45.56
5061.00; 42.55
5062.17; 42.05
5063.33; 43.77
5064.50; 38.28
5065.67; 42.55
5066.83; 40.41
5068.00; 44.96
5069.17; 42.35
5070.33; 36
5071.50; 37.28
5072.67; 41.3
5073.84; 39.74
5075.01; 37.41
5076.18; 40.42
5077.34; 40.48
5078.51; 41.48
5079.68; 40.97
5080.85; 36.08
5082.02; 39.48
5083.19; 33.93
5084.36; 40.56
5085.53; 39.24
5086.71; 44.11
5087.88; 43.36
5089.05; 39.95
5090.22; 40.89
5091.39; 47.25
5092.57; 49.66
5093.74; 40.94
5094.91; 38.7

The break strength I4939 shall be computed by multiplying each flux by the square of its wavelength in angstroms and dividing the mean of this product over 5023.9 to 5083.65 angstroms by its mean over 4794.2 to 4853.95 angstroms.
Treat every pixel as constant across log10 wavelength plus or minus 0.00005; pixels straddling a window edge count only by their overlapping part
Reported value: 1.06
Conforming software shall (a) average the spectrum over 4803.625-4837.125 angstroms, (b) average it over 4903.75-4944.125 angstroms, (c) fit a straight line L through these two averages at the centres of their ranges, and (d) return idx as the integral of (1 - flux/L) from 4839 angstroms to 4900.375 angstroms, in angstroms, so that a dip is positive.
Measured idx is 2.9 angstroms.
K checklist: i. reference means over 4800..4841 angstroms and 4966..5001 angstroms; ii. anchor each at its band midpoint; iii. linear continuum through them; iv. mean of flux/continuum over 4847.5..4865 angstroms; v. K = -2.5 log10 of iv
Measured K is 0.18 mag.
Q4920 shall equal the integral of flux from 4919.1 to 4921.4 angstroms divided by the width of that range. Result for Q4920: 41.3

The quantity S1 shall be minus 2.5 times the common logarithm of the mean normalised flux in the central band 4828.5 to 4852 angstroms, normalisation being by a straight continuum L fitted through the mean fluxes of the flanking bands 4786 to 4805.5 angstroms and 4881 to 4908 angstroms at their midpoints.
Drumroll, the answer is 0.07 mag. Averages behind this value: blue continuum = 44.5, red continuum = 41.8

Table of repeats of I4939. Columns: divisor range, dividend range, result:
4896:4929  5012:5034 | 0.97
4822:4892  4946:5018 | 1.13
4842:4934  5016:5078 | 1.08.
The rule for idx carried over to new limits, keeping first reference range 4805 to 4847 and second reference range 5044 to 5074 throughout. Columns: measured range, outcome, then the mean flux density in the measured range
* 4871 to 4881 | -0.4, 43.3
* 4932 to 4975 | -0.6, 42.2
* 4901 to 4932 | 0.1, 41.5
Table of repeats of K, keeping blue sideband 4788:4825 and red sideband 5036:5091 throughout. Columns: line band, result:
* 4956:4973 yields 0.01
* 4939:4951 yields -0.08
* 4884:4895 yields 0.09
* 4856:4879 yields 0.14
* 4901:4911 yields 0.03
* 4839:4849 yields 0.06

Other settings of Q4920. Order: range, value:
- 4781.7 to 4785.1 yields 38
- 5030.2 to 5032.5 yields 42.5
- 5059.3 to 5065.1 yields 42.4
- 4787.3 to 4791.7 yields 43.4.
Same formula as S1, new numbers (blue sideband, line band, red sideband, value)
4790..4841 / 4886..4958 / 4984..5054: 0.00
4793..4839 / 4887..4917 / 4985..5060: 0.01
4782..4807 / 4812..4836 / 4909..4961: 0.01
